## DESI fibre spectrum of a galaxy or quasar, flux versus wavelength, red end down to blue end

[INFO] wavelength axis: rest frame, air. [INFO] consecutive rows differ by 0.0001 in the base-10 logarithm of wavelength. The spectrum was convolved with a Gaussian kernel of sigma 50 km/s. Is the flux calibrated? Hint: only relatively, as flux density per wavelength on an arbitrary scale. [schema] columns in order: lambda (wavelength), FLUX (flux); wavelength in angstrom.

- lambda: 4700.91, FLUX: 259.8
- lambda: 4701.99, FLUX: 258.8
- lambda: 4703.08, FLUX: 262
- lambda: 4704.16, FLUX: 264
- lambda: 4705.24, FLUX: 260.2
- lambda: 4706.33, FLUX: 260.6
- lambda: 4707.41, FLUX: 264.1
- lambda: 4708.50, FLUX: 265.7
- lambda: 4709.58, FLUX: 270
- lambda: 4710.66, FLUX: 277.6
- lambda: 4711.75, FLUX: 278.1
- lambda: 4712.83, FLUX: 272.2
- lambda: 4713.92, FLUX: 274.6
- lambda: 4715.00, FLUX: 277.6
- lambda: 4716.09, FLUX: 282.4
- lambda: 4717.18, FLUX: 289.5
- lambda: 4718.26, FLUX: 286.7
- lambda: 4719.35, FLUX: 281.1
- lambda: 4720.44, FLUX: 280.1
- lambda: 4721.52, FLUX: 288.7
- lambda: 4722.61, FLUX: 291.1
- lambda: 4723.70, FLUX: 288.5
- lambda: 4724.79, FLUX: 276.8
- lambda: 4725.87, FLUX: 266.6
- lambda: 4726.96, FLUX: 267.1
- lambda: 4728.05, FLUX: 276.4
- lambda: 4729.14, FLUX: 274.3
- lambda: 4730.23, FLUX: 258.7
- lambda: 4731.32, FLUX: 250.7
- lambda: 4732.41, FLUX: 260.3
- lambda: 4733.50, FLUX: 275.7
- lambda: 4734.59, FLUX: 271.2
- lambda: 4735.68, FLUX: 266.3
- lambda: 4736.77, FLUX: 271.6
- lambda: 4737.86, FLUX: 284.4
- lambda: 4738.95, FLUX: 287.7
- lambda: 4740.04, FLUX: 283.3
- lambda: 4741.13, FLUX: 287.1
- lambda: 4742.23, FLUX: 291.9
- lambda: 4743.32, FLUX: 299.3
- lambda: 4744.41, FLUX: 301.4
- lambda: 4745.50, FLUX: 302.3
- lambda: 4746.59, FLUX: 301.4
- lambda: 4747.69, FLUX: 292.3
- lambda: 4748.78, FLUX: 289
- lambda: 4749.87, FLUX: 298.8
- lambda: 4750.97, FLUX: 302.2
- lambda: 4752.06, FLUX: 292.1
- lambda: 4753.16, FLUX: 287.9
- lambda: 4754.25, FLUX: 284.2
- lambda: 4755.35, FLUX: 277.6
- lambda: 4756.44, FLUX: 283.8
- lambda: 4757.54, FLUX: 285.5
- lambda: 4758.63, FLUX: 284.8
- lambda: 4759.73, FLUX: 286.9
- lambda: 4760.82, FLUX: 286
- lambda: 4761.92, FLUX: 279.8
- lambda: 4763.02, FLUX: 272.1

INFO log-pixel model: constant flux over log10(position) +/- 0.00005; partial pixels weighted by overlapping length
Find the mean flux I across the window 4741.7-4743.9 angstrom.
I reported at 296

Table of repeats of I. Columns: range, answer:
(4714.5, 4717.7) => 282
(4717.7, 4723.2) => 286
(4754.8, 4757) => 280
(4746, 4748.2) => 296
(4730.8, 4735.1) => 264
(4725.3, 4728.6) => 270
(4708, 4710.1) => 268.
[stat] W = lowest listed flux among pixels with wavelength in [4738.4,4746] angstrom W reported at 283.3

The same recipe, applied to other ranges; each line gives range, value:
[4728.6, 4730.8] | 258.7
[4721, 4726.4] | 266.6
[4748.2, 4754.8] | 284.2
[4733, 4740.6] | 266.3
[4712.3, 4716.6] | 272.2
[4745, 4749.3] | 289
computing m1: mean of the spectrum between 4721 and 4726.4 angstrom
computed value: 282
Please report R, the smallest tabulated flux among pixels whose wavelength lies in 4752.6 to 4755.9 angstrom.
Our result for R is 277.6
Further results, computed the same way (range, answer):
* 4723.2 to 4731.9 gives 250.7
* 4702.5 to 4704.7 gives 262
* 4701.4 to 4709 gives 258.8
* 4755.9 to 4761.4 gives 283.8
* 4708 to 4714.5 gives 265.7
